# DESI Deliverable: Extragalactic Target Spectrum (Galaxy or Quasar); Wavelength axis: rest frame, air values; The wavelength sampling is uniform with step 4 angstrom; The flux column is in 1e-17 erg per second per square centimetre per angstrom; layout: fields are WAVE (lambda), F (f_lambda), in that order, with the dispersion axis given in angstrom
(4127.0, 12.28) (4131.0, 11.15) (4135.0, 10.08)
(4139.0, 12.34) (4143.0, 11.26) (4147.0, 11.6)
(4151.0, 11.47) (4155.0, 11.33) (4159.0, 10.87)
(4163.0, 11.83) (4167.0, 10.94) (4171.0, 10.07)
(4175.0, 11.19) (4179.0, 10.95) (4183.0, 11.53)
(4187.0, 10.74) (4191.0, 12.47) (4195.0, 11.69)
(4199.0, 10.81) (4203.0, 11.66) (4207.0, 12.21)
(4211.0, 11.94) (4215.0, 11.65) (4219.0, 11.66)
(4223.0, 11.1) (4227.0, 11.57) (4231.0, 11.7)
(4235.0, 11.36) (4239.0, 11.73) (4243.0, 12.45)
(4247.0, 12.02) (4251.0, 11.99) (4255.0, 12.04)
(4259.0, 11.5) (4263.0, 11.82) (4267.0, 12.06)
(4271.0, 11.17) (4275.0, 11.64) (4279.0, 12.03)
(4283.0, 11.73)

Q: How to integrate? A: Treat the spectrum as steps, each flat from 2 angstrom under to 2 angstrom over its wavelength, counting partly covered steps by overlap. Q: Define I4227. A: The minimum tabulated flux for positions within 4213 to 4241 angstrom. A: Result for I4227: 11.1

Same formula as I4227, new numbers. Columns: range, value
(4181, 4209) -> 10.74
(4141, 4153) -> 11.26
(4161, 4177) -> 10.07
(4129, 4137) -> 10.08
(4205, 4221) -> 11.65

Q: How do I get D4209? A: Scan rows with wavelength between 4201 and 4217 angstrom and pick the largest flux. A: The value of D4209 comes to 12.21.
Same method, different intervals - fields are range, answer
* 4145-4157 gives 11.6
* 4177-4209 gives 12.47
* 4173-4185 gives 11.53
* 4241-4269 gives 12.45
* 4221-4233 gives 11.7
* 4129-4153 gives 12.34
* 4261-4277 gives 12.06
